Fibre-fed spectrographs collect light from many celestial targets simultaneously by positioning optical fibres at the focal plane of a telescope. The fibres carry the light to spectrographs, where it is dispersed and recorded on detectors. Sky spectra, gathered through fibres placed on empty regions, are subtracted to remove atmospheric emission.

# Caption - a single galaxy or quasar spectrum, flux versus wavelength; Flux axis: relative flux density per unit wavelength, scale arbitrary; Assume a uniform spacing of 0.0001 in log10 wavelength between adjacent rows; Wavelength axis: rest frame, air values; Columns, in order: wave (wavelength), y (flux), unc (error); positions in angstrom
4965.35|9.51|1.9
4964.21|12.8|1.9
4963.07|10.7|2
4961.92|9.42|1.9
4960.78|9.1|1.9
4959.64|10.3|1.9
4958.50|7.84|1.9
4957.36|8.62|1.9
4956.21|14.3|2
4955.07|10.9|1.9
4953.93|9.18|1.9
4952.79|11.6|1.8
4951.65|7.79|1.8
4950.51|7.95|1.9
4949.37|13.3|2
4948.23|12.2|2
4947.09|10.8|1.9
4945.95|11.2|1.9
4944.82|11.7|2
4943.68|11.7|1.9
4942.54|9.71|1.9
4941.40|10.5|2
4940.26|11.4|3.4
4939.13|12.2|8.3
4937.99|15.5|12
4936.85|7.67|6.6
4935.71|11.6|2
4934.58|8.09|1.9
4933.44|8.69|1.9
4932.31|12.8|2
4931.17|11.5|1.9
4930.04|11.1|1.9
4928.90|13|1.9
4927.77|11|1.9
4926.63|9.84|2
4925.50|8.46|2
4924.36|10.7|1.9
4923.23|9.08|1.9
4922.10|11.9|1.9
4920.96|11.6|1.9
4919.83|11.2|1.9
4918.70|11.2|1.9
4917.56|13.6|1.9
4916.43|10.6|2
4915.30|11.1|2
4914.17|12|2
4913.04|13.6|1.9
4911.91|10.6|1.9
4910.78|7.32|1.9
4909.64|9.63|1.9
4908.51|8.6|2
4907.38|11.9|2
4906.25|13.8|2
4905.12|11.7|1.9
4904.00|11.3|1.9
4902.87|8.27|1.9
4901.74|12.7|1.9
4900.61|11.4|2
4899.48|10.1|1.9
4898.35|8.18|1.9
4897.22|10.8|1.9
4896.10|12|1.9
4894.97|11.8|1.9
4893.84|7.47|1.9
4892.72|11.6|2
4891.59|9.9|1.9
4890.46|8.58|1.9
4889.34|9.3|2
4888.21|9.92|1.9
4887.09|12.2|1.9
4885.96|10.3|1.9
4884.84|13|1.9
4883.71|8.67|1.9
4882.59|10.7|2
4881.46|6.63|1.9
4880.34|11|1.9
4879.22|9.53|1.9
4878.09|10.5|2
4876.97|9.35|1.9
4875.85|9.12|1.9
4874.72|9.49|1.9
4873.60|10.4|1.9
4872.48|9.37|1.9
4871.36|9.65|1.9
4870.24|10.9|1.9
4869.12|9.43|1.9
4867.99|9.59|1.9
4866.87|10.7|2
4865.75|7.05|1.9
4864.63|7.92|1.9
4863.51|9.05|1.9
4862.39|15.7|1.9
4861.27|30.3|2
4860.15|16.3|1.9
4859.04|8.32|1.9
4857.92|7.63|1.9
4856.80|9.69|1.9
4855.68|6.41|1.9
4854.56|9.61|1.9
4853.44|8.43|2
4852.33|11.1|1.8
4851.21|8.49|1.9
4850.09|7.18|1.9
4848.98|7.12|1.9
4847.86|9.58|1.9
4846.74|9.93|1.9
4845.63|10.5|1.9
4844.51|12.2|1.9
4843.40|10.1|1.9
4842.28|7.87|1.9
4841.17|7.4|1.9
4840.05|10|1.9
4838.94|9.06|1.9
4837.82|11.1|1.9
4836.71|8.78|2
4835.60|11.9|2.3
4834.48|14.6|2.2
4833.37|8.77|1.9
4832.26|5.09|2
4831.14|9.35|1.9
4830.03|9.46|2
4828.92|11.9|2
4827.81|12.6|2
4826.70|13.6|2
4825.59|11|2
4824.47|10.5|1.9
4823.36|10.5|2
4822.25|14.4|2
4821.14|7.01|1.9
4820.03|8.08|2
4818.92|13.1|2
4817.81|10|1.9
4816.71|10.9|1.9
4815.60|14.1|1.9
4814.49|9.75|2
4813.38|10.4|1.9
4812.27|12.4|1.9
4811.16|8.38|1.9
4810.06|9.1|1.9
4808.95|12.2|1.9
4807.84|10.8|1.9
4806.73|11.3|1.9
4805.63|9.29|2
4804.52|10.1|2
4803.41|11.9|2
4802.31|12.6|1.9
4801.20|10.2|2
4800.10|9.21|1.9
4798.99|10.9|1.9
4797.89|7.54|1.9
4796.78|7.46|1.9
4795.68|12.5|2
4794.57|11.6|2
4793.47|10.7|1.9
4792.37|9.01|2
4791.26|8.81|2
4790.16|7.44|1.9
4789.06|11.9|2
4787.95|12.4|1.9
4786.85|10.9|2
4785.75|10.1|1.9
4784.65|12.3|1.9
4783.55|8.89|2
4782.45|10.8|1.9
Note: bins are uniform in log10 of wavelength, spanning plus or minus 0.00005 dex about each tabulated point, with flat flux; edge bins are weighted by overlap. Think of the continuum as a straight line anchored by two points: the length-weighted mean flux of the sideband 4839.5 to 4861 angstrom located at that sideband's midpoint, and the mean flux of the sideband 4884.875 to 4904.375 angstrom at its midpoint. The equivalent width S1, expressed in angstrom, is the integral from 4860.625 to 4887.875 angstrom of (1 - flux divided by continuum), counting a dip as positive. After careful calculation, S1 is -2.2 angstrom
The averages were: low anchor 9.64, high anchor 10.4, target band 10.9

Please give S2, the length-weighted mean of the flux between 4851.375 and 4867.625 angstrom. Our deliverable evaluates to 11.2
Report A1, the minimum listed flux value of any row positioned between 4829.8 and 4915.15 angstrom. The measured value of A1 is 5.09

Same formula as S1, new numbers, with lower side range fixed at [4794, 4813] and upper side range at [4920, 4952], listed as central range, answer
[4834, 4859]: 2.66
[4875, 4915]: 1.26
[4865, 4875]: 0.99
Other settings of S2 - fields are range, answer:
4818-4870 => 10.4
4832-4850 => 9.64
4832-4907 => 10.3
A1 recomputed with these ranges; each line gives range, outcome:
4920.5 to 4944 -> 7.67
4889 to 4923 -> 7.32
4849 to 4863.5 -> 6.41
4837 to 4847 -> 7.4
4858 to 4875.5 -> 7.05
